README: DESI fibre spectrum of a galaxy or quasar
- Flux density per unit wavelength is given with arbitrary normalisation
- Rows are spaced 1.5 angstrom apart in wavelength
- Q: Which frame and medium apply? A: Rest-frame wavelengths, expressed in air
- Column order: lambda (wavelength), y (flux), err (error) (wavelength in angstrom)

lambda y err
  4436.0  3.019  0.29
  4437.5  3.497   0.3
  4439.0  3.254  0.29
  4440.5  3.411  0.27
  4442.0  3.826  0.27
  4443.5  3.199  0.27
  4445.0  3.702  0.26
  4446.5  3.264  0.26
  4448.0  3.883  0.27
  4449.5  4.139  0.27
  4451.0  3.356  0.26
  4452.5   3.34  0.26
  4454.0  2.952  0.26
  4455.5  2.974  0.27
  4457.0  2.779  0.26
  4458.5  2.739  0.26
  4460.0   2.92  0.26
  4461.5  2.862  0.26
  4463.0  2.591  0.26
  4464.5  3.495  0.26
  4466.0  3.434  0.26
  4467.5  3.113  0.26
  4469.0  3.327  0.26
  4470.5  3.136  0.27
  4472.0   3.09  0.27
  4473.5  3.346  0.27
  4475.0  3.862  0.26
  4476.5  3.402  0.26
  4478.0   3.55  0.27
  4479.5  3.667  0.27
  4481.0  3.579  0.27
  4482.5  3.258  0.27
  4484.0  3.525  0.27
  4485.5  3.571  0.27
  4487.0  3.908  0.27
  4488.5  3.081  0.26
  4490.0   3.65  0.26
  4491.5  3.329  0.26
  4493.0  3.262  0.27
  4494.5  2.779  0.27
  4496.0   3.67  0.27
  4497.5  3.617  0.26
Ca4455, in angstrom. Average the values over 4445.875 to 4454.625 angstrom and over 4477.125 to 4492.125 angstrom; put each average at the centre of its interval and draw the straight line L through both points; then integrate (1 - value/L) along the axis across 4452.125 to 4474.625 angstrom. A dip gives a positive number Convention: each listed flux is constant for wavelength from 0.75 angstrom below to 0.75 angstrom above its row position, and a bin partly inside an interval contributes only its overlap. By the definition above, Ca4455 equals 2.7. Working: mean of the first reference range 3.5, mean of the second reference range 3.51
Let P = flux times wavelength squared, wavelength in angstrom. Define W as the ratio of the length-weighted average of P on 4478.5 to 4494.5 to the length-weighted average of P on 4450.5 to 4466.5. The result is 1.15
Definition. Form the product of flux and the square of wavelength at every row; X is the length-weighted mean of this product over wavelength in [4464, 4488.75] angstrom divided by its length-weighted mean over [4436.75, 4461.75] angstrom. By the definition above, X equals 1.05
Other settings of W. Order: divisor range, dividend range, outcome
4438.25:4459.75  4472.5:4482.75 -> 1.07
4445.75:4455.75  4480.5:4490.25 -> 1.03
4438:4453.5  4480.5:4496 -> 0.98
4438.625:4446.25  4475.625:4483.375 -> 1.02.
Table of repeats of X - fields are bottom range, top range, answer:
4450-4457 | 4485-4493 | 1.12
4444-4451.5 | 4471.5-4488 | 0.98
